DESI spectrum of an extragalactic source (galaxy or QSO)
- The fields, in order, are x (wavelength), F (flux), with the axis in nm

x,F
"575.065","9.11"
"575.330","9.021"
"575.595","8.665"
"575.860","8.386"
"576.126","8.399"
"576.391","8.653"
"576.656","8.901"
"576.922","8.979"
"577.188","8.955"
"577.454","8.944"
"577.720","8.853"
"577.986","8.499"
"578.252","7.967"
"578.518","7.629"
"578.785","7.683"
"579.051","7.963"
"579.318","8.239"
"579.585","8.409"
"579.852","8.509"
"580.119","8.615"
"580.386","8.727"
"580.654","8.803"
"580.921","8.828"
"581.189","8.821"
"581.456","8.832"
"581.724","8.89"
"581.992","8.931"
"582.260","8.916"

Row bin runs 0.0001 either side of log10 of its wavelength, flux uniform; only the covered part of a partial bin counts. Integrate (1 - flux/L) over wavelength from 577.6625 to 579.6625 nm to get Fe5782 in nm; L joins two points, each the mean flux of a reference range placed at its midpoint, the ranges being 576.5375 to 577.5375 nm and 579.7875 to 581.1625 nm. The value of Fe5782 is 0.16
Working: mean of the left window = 8.94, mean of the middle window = 8.12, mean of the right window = 8.71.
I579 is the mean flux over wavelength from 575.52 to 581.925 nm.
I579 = 8.55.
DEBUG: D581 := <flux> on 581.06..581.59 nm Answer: 8.84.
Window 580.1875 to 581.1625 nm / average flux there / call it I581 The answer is 8.77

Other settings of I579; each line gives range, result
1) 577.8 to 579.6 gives 8.06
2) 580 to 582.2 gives 8.81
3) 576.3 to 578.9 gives 8.51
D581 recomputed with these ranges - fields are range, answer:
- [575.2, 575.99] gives 8.69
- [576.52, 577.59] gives 8.94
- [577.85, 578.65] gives 8.04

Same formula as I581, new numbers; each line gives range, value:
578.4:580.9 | 8.31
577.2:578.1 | 8.8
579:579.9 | 8.28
